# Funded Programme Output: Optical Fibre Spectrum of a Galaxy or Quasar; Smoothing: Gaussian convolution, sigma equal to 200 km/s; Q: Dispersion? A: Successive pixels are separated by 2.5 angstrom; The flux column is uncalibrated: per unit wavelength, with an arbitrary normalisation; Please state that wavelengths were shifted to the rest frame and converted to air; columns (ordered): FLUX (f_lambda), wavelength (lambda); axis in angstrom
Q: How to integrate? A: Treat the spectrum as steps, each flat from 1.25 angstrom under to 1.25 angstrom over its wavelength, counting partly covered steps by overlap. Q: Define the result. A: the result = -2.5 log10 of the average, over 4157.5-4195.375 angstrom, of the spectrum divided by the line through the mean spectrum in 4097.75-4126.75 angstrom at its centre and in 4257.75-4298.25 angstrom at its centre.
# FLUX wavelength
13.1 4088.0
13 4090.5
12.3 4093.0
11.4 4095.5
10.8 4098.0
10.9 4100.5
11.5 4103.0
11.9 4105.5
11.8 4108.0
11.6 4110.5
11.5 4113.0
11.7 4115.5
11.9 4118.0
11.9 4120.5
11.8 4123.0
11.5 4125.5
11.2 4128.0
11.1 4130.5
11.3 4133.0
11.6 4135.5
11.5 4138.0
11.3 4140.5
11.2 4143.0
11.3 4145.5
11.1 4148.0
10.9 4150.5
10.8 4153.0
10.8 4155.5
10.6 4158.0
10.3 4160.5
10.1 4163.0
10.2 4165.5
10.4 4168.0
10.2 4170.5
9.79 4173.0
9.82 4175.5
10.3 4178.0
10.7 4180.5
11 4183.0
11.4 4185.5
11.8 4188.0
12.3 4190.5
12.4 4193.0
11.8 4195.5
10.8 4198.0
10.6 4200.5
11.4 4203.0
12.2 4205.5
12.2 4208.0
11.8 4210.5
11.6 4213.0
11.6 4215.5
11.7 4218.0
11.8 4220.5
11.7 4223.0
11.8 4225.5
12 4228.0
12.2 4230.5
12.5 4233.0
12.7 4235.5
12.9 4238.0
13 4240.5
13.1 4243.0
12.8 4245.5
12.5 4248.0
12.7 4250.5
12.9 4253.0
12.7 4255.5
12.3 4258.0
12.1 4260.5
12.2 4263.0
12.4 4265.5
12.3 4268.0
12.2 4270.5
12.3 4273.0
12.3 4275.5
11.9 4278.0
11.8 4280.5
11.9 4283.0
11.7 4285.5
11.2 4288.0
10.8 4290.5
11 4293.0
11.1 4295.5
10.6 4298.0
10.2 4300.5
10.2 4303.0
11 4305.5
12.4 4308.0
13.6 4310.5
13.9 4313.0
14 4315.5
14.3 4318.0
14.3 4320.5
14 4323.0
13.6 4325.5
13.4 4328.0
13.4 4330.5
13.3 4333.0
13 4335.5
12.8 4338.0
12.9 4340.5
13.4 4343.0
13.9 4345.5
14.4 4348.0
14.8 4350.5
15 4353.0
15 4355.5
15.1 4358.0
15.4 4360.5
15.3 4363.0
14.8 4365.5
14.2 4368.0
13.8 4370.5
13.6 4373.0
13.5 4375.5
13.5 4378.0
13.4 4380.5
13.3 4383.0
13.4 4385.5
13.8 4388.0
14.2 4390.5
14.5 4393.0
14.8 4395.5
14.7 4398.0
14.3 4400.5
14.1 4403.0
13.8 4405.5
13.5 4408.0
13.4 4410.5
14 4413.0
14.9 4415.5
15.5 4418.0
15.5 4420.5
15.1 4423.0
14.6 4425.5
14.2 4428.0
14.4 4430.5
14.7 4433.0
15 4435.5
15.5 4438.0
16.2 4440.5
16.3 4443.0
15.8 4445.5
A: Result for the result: 0.09 mag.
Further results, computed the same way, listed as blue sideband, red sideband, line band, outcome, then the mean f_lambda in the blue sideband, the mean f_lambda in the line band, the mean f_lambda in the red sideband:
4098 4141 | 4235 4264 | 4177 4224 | 0.06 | 11.5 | 11.5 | 12.7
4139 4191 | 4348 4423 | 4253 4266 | -0.01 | 10.8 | 12.4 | 14.3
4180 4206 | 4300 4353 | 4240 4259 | -0.04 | 11.5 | 12.7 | 13.3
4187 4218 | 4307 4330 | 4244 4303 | 0.09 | 11.7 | 11.9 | 13.7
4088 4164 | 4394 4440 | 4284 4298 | 0.19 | 11.4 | 11.1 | 14.6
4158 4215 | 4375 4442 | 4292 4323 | 0.05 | 11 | 12.3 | 14.4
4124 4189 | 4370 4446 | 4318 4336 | -0.03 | 10.9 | 13.6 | 14.4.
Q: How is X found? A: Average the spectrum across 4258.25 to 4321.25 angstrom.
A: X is 12.1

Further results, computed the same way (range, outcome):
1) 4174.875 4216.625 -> 11.4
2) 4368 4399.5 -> 13.9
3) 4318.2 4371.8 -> 14.1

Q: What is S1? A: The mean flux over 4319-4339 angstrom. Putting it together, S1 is 13.5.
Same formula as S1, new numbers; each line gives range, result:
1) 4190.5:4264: 12.1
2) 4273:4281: 12.1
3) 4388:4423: 14.4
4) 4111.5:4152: 11.4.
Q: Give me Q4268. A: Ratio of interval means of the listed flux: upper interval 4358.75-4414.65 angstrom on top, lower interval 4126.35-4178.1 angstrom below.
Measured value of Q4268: 1.31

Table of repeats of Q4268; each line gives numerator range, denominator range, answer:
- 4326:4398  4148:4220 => 1.27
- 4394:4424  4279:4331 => 1.18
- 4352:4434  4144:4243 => 1.26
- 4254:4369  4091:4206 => 1.15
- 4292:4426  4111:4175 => 1.24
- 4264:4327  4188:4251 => 1.01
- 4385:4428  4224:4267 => 1.15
